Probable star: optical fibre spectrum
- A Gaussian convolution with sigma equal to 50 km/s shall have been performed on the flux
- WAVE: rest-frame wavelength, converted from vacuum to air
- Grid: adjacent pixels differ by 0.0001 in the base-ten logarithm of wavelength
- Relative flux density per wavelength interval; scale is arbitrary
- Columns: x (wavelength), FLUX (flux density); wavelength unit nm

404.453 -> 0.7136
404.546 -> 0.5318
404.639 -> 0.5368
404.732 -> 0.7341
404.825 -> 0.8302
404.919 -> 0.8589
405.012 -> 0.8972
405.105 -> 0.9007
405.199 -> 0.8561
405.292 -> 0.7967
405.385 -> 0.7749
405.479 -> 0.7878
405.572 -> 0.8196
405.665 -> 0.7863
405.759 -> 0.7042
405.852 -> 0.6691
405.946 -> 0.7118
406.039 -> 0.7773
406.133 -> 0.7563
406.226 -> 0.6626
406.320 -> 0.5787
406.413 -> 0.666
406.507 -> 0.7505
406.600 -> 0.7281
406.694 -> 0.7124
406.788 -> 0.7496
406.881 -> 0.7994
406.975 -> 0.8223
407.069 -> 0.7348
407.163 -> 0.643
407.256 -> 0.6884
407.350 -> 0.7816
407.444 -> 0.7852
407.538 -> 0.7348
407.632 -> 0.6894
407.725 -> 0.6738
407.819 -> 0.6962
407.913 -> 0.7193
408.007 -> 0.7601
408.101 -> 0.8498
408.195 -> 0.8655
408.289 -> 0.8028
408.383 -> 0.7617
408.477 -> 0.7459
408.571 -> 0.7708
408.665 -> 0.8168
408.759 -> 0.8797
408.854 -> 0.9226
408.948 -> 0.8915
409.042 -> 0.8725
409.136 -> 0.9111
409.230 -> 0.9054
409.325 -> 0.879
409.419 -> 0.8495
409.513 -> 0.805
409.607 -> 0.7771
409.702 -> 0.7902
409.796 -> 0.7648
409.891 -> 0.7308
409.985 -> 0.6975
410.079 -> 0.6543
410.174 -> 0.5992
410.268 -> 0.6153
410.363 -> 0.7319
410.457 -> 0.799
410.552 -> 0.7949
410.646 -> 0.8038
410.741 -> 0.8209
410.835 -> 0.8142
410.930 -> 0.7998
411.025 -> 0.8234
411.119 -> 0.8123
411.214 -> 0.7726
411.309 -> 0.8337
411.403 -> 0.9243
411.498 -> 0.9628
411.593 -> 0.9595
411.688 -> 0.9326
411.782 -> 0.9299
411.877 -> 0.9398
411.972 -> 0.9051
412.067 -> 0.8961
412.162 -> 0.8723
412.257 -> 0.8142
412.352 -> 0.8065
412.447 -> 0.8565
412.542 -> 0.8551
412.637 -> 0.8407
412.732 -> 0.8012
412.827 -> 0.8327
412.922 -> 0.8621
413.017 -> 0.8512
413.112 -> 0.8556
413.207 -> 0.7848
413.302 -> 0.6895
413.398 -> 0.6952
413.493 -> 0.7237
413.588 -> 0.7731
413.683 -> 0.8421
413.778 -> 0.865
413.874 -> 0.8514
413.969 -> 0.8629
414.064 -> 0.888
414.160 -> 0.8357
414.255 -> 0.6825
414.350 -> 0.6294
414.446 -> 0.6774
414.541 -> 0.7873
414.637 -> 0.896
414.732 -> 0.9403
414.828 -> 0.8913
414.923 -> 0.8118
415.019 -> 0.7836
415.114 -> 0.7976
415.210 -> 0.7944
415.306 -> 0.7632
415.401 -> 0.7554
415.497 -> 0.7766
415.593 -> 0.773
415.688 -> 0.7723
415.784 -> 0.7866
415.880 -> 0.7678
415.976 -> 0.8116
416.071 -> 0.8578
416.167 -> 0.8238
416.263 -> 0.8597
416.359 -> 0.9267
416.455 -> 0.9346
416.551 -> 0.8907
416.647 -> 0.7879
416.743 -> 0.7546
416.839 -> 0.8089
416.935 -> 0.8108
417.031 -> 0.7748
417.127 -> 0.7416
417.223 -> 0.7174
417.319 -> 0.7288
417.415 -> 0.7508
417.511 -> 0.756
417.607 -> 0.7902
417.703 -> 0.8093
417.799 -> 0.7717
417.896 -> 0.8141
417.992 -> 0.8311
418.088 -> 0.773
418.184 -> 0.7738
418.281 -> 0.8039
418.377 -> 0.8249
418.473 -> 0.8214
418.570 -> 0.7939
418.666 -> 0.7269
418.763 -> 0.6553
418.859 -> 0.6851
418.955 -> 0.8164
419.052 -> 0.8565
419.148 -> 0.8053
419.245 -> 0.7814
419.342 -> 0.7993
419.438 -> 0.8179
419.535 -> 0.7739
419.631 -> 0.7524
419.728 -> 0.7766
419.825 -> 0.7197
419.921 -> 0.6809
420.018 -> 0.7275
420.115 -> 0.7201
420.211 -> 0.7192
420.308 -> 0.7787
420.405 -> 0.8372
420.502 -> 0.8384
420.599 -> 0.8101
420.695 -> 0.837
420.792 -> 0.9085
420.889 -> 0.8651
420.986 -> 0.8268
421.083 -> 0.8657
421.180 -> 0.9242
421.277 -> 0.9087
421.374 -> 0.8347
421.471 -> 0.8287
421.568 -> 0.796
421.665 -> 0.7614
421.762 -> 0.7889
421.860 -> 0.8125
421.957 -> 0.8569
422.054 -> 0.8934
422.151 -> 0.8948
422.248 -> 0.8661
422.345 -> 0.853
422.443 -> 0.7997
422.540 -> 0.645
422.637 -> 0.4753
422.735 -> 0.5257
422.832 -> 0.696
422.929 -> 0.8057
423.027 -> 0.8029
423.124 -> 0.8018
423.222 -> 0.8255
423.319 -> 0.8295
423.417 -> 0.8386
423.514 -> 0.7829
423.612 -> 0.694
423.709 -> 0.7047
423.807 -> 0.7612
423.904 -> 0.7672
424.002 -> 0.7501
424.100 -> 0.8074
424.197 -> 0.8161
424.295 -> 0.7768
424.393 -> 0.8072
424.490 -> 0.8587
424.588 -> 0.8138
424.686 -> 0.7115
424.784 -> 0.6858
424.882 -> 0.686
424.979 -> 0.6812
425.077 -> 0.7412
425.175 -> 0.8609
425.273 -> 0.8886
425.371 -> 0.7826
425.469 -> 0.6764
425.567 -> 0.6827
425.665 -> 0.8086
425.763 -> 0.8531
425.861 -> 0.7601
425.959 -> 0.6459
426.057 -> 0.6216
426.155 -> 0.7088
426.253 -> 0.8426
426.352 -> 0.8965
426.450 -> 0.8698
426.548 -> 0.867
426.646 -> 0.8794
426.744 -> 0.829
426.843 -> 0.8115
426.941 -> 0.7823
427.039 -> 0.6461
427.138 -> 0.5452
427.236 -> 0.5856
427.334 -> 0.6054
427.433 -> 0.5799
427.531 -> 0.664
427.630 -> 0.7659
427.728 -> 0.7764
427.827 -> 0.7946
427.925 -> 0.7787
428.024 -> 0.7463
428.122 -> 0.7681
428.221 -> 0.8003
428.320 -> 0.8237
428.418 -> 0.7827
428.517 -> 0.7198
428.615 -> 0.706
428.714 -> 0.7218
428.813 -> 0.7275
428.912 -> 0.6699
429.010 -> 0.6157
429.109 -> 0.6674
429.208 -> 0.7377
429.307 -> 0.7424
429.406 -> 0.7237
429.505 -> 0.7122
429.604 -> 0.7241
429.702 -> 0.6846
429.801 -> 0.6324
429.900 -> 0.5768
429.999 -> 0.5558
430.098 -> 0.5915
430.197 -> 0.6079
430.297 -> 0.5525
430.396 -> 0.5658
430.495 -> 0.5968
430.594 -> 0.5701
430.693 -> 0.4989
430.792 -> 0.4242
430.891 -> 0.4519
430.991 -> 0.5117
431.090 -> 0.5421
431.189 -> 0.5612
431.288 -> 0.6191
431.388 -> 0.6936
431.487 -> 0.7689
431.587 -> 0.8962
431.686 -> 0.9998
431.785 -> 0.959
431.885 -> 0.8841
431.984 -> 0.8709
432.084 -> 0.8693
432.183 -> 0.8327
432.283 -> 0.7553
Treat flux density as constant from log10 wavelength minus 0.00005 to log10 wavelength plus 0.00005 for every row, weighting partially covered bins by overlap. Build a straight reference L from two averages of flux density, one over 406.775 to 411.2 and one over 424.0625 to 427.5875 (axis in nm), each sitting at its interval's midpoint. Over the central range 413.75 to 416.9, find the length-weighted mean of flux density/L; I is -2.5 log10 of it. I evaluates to -0.06 mag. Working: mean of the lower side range 0.78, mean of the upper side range 0.752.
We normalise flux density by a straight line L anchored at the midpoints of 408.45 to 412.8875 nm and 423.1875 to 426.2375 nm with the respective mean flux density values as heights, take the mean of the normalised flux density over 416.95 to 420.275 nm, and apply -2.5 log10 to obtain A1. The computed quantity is 0.031 mag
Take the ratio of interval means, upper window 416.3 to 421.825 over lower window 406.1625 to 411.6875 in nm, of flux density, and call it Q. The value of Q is 1.0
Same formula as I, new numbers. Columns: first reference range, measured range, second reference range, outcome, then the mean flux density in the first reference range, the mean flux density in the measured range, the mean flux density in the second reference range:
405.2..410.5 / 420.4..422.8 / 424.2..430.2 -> -0.09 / 0.763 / 0.809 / 0.733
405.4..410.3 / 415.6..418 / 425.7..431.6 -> -0.10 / 0.761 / 0.802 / 0.689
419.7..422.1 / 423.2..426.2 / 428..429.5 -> 0.02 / 0.813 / 0.762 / 0.729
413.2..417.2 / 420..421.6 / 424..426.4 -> -0.06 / 0.802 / 0.827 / 0.767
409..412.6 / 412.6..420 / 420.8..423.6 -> 0.03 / 0.824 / 0.794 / 0.8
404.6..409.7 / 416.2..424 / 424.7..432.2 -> -0.07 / 0.776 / 0.79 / 0.714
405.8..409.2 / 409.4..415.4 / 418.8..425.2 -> -0.06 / 0.762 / 0.81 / 0.784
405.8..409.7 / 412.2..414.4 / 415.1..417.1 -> -0.01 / 0.771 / 0.804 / 0.81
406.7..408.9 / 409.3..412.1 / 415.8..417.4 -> -0.04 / 0.768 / 0.813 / 0.81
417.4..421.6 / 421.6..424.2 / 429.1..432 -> -0.02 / 0.796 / 0.772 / 0.662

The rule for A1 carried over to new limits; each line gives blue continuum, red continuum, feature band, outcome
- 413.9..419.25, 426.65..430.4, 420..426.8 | -0.069 mag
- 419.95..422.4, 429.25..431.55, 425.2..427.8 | -0.068 mag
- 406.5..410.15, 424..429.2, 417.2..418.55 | -0.030 mag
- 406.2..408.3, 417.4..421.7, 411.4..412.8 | -0.167 mag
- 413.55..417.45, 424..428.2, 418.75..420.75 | 0.015 mag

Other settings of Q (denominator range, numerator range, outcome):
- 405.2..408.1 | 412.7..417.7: 1.09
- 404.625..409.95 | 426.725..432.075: 0.89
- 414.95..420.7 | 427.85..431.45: 0.83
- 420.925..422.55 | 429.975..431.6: 0.70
